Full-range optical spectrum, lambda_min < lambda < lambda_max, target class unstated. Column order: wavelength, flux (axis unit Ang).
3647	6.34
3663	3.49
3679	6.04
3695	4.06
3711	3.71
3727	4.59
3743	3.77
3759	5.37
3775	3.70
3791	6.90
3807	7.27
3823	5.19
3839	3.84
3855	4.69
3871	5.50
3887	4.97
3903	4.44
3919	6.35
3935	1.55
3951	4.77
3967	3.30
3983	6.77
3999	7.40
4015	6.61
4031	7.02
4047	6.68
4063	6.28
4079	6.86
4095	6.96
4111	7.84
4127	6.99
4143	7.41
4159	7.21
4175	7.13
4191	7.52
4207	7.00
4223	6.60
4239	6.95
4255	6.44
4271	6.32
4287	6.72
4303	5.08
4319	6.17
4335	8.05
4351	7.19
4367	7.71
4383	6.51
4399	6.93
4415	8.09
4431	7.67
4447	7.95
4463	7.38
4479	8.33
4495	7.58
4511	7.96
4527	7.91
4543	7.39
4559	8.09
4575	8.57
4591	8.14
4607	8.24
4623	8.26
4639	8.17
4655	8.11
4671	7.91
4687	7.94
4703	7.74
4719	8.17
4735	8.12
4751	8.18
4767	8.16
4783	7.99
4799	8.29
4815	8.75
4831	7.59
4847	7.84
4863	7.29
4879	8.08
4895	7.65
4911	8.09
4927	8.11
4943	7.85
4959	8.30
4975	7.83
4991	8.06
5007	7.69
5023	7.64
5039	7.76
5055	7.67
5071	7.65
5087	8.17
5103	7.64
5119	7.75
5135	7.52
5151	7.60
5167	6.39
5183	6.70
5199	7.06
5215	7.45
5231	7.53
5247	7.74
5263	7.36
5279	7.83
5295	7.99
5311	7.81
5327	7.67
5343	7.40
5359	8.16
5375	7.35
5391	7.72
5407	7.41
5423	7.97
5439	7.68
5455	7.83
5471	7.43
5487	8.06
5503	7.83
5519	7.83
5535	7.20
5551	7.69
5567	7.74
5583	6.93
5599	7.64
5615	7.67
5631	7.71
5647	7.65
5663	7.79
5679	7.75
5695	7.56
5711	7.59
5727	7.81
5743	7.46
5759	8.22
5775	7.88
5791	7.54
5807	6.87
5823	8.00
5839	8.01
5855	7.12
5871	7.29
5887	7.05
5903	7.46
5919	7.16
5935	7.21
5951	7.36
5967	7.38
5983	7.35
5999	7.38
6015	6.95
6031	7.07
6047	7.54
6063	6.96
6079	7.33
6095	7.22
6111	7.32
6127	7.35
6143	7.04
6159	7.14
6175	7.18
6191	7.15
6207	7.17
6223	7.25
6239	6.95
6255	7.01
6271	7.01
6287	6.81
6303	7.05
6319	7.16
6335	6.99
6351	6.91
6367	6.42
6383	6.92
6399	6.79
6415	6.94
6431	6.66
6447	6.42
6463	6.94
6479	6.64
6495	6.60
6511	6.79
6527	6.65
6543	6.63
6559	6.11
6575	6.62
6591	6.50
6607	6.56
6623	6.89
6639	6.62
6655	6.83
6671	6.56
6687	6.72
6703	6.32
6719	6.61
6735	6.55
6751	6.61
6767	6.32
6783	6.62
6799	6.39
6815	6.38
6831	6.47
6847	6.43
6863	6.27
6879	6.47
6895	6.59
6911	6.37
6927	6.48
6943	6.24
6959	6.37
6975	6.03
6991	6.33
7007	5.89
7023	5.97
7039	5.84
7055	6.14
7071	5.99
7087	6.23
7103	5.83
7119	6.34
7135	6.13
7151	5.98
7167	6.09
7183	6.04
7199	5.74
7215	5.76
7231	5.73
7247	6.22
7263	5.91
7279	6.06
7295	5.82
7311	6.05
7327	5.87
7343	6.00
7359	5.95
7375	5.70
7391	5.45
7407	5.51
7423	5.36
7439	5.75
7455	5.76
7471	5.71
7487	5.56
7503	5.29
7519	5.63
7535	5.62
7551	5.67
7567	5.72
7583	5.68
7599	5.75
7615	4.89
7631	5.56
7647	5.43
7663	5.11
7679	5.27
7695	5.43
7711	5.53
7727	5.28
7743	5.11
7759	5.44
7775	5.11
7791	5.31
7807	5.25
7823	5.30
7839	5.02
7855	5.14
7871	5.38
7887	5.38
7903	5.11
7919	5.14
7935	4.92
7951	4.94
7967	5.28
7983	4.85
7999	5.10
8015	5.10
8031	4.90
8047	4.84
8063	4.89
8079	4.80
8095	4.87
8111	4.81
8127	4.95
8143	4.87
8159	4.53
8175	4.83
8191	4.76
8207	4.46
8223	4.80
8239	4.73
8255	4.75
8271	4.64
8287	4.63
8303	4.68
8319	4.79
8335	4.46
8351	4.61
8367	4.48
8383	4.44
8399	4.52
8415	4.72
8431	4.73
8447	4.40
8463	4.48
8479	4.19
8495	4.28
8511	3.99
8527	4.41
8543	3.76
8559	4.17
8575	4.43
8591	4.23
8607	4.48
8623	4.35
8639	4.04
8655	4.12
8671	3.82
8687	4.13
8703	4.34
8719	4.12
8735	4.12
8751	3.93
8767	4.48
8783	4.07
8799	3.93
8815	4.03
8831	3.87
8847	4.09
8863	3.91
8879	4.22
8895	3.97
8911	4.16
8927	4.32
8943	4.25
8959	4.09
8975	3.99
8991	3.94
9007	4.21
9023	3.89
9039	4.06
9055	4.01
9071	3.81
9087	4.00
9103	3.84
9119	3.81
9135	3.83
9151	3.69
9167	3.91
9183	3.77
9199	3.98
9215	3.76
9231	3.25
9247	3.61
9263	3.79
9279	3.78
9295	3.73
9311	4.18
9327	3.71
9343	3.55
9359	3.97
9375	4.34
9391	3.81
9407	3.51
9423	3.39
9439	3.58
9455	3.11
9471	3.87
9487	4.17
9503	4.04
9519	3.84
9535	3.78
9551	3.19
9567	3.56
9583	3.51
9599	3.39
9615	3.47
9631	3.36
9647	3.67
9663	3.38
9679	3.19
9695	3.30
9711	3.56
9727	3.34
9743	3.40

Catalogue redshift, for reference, 0.000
